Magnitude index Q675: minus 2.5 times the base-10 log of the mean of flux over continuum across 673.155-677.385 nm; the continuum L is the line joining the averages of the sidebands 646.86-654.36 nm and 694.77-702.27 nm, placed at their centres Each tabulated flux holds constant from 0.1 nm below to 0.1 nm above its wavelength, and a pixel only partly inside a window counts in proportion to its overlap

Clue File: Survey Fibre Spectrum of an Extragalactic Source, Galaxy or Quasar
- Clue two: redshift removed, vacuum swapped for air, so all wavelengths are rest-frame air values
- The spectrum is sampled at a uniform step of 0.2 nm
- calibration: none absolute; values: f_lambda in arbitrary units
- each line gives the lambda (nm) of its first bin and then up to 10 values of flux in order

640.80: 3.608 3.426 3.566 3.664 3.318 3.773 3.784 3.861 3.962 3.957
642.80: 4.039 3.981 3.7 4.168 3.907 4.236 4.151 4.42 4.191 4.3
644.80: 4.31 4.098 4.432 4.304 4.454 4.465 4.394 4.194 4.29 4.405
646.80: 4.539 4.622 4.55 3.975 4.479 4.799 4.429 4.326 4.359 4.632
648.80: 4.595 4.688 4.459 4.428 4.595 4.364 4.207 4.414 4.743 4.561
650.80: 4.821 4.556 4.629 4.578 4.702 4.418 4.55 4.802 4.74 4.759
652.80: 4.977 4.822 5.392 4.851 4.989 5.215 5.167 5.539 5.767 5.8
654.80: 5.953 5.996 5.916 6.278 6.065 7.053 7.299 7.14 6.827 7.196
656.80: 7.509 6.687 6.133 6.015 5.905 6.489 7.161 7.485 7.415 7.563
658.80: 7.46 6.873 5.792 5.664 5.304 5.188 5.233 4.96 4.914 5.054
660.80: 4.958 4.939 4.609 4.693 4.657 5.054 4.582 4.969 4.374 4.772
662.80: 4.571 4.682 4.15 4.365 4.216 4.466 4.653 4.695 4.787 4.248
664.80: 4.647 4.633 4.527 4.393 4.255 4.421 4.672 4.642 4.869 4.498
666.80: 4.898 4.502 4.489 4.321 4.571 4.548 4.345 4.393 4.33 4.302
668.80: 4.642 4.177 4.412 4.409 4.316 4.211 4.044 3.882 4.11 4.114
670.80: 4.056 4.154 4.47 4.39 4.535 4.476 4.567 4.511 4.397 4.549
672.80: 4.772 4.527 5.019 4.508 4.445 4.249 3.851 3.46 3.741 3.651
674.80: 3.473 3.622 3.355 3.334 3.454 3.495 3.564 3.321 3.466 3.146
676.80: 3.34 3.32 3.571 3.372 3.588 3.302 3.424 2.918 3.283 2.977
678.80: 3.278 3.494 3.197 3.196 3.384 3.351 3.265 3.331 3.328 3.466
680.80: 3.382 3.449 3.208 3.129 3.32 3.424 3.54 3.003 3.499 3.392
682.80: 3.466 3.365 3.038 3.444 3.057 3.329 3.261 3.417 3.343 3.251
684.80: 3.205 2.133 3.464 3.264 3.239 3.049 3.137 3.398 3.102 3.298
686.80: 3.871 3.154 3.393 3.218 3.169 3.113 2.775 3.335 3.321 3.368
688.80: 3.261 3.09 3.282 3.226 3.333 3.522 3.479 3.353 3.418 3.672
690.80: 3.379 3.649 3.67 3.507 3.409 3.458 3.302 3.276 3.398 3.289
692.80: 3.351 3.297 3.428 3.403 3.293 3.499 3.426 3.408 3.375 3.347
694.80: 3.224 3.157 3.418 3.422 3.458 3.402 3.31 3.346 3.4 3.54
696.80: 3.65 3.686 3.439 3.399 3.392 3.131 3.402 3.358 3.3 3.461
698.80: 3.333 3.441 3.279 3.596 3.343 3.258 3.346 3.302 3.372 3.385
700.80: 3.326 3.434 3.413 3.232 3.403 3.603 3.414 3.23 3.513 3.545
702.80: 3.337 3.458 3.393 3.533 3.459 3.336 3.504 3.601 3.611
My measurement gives 0.10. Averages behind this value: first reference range 4.68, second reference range 3.39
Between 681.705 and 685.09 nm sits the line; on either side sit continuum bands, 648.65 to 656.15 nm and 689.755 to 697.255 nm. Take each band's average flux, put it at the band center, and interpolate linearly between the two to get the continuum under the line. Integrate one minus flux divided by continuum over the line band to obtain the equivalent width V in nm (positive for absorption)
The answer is 0.52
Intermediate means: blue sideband 5.11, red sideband 3.42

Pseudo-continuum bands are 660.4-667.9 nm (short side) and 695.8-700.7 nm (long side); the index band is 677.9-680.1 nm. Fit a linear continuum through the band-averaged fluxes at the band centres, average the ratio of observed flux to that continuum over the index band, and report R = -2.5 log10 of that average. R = 0.25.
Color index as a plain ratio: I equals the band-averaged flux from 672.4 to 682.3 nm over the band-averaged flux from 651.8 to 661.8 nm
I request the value 0.6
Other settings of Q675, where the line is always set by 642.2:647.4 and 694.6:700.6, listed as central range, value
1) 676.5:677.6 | 0.105 mag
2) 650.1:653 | -0.135 mag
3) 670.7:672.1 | -0.153 mag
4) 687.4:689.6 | 0.106 mag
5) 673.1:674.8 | -0.087 mag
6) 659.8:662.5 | -0.220 mag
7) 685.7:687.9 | 0.093 mag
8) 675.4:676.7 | 0.100 mag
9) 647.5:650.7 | -0.086 mag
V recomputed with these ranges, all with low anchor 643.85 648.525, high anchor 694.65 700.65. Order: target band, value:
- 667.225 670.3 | -0.31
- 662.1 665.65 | -0.44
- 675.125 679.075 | 0.45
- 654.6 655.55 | -0.41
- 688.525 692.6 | 0.14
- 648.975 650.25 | -0.04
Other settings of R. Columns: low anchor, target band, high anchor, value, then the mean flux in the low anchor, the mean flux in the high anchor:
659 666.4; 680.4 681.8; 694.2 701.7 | 0.211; 4.77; 3.38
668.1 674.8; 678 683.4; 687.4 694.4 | 0.164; 4.28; 3.36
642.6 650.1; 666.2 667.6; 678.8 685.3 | -0.227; 4.33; 3.29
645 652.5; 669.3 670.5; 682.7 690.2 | -0.100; 4.49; 3.25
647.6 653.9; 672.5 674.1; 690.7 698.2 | -0.123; 4.66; 3.4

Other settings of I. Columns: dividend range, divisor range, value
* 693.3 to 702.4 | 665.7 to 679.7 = 0.85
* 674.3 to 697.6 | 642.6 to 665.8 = 0.67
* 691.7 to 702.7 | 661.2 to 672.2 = 0.76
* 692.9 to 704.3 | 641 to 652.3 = 0.79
